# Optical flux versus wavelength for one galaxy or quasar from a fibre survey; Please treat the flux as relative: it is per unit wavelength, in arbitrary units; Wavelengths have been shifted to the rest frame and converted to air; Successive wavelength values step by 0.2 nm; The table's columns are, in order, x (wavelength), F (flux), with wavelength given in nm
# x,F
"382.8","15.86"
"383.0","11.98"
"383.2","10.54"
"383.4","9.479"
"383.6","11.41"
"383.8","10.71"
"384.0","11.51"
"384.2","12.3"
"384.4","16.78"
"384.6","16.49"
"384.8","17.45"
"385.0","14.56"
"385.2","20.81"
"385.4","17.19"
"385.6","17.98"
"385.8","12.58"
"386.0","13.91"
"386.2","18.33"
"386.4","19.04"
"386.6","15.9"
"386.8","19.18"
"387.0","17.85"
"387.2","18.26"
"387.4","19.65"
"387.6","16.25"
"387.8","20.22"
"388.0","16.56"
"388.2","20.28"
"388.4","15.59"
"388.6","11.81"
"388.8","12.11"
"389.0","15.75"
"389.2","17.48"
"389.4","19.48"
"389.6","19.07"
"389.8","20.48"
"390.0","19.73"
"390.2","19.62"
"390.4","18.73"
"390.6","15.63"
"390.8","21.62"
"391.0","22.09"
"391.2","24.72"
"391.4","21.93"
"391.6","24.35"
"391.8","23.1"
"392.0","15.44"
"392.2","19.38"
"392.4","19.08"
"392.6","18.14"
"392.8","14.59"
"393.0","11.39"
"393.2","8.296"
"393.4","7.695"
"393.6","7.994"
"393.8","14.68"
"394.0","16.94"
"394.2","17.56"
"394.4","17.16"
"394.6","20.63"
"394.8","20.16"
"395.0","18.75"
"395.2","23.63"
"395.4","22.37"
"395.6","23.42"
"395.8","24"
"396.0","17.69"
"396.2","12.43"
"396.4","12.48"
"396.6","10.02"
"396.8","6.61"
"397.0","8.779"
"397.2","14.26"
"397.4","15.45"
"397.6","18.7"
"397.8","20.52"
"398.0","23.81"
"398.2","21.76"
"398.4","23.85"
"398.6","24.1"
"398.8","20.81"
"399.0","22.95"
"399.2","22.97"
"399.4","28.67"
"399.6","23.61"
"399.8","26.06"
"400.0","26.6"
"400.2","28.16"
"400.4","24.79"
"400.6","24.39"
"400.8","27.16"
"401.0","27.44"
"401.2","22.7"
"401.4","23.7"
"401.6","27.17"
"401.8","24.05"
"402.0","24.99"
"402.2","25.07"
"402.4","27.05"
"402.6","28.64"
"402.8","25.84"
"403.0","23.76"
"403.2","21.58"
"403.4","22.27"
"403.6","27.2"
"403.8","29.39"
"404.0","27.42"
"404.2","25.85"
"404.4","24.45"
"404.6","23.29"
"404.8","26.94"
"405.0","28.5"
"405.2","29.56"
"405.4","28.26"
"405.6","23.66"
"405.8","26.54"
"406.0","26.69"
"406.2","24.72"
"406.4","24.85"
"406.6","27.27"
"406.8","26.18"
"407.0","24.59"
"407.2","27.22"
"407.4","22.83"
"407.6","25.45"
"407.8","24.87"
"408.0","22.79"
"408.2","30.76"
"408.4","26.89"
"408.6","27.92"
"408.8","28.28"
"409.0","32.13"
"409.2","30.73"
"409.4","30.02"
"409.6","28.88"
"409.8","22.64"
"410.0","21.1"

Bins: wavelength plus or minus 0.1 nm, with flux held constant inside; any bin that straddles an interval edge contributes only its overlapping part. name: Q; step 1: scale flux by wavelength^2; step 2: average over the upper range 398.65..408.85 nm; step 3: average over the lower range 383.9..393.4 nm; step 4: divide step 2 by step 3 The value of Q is 1.60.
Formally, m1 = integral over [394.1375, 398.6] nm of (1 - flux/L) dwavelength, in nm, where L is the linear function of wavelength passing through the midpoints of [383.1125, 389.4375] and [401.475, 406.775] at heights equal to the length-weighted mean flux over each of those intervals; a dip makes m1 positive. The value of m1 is 0.720 nm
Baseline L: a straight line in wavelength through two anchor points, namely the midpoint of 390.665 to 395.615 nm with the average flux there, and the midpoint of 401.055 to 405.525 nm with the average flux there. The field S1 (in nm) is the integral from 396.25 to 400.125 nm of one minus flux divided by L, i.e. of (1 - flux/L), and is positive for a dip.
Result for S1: 0.46 nm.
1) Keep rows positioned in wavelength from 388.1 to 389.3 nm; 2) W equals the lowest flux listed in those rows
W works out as 11.81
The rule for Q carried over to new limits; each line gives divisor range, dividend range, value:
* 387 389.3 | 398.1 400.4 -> 1.55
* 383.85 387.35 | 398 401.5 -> 1.61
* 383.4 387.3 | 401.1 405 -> 1.77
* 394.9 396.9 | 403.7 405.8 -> 1.63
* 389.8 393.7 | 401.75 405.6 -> 1.57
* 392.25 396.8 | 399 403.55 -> 1.62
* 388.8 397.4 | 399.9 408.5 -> 1.59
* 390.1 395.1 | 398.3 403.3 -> 1.49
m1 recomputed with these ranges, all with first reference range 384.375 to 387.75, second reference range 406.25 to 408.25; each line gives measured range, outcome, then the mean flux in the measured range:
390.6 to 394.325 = 0.479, 17.1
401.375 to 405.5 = -0.334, 26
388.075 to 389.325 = 0.182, 15.6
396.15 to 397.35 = 0.590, 10.9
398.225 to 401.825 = -0.348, 24.9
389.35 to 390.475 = -0.047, 19.5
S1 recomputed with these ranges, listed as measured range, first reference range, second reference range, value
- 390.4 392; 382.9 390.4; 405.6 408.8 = -0.26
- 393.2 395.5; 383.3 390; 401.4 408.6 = 0.42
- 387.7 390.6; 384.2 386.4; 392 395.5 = -0.20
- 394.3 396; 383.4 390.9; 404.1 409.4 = -0.02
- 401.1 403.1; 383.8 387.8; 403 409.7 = -0.06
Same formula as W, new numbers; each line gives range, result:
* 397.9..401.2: 20.81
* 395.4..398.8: 6.61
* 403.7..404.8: 23.29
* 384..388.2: 11.51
